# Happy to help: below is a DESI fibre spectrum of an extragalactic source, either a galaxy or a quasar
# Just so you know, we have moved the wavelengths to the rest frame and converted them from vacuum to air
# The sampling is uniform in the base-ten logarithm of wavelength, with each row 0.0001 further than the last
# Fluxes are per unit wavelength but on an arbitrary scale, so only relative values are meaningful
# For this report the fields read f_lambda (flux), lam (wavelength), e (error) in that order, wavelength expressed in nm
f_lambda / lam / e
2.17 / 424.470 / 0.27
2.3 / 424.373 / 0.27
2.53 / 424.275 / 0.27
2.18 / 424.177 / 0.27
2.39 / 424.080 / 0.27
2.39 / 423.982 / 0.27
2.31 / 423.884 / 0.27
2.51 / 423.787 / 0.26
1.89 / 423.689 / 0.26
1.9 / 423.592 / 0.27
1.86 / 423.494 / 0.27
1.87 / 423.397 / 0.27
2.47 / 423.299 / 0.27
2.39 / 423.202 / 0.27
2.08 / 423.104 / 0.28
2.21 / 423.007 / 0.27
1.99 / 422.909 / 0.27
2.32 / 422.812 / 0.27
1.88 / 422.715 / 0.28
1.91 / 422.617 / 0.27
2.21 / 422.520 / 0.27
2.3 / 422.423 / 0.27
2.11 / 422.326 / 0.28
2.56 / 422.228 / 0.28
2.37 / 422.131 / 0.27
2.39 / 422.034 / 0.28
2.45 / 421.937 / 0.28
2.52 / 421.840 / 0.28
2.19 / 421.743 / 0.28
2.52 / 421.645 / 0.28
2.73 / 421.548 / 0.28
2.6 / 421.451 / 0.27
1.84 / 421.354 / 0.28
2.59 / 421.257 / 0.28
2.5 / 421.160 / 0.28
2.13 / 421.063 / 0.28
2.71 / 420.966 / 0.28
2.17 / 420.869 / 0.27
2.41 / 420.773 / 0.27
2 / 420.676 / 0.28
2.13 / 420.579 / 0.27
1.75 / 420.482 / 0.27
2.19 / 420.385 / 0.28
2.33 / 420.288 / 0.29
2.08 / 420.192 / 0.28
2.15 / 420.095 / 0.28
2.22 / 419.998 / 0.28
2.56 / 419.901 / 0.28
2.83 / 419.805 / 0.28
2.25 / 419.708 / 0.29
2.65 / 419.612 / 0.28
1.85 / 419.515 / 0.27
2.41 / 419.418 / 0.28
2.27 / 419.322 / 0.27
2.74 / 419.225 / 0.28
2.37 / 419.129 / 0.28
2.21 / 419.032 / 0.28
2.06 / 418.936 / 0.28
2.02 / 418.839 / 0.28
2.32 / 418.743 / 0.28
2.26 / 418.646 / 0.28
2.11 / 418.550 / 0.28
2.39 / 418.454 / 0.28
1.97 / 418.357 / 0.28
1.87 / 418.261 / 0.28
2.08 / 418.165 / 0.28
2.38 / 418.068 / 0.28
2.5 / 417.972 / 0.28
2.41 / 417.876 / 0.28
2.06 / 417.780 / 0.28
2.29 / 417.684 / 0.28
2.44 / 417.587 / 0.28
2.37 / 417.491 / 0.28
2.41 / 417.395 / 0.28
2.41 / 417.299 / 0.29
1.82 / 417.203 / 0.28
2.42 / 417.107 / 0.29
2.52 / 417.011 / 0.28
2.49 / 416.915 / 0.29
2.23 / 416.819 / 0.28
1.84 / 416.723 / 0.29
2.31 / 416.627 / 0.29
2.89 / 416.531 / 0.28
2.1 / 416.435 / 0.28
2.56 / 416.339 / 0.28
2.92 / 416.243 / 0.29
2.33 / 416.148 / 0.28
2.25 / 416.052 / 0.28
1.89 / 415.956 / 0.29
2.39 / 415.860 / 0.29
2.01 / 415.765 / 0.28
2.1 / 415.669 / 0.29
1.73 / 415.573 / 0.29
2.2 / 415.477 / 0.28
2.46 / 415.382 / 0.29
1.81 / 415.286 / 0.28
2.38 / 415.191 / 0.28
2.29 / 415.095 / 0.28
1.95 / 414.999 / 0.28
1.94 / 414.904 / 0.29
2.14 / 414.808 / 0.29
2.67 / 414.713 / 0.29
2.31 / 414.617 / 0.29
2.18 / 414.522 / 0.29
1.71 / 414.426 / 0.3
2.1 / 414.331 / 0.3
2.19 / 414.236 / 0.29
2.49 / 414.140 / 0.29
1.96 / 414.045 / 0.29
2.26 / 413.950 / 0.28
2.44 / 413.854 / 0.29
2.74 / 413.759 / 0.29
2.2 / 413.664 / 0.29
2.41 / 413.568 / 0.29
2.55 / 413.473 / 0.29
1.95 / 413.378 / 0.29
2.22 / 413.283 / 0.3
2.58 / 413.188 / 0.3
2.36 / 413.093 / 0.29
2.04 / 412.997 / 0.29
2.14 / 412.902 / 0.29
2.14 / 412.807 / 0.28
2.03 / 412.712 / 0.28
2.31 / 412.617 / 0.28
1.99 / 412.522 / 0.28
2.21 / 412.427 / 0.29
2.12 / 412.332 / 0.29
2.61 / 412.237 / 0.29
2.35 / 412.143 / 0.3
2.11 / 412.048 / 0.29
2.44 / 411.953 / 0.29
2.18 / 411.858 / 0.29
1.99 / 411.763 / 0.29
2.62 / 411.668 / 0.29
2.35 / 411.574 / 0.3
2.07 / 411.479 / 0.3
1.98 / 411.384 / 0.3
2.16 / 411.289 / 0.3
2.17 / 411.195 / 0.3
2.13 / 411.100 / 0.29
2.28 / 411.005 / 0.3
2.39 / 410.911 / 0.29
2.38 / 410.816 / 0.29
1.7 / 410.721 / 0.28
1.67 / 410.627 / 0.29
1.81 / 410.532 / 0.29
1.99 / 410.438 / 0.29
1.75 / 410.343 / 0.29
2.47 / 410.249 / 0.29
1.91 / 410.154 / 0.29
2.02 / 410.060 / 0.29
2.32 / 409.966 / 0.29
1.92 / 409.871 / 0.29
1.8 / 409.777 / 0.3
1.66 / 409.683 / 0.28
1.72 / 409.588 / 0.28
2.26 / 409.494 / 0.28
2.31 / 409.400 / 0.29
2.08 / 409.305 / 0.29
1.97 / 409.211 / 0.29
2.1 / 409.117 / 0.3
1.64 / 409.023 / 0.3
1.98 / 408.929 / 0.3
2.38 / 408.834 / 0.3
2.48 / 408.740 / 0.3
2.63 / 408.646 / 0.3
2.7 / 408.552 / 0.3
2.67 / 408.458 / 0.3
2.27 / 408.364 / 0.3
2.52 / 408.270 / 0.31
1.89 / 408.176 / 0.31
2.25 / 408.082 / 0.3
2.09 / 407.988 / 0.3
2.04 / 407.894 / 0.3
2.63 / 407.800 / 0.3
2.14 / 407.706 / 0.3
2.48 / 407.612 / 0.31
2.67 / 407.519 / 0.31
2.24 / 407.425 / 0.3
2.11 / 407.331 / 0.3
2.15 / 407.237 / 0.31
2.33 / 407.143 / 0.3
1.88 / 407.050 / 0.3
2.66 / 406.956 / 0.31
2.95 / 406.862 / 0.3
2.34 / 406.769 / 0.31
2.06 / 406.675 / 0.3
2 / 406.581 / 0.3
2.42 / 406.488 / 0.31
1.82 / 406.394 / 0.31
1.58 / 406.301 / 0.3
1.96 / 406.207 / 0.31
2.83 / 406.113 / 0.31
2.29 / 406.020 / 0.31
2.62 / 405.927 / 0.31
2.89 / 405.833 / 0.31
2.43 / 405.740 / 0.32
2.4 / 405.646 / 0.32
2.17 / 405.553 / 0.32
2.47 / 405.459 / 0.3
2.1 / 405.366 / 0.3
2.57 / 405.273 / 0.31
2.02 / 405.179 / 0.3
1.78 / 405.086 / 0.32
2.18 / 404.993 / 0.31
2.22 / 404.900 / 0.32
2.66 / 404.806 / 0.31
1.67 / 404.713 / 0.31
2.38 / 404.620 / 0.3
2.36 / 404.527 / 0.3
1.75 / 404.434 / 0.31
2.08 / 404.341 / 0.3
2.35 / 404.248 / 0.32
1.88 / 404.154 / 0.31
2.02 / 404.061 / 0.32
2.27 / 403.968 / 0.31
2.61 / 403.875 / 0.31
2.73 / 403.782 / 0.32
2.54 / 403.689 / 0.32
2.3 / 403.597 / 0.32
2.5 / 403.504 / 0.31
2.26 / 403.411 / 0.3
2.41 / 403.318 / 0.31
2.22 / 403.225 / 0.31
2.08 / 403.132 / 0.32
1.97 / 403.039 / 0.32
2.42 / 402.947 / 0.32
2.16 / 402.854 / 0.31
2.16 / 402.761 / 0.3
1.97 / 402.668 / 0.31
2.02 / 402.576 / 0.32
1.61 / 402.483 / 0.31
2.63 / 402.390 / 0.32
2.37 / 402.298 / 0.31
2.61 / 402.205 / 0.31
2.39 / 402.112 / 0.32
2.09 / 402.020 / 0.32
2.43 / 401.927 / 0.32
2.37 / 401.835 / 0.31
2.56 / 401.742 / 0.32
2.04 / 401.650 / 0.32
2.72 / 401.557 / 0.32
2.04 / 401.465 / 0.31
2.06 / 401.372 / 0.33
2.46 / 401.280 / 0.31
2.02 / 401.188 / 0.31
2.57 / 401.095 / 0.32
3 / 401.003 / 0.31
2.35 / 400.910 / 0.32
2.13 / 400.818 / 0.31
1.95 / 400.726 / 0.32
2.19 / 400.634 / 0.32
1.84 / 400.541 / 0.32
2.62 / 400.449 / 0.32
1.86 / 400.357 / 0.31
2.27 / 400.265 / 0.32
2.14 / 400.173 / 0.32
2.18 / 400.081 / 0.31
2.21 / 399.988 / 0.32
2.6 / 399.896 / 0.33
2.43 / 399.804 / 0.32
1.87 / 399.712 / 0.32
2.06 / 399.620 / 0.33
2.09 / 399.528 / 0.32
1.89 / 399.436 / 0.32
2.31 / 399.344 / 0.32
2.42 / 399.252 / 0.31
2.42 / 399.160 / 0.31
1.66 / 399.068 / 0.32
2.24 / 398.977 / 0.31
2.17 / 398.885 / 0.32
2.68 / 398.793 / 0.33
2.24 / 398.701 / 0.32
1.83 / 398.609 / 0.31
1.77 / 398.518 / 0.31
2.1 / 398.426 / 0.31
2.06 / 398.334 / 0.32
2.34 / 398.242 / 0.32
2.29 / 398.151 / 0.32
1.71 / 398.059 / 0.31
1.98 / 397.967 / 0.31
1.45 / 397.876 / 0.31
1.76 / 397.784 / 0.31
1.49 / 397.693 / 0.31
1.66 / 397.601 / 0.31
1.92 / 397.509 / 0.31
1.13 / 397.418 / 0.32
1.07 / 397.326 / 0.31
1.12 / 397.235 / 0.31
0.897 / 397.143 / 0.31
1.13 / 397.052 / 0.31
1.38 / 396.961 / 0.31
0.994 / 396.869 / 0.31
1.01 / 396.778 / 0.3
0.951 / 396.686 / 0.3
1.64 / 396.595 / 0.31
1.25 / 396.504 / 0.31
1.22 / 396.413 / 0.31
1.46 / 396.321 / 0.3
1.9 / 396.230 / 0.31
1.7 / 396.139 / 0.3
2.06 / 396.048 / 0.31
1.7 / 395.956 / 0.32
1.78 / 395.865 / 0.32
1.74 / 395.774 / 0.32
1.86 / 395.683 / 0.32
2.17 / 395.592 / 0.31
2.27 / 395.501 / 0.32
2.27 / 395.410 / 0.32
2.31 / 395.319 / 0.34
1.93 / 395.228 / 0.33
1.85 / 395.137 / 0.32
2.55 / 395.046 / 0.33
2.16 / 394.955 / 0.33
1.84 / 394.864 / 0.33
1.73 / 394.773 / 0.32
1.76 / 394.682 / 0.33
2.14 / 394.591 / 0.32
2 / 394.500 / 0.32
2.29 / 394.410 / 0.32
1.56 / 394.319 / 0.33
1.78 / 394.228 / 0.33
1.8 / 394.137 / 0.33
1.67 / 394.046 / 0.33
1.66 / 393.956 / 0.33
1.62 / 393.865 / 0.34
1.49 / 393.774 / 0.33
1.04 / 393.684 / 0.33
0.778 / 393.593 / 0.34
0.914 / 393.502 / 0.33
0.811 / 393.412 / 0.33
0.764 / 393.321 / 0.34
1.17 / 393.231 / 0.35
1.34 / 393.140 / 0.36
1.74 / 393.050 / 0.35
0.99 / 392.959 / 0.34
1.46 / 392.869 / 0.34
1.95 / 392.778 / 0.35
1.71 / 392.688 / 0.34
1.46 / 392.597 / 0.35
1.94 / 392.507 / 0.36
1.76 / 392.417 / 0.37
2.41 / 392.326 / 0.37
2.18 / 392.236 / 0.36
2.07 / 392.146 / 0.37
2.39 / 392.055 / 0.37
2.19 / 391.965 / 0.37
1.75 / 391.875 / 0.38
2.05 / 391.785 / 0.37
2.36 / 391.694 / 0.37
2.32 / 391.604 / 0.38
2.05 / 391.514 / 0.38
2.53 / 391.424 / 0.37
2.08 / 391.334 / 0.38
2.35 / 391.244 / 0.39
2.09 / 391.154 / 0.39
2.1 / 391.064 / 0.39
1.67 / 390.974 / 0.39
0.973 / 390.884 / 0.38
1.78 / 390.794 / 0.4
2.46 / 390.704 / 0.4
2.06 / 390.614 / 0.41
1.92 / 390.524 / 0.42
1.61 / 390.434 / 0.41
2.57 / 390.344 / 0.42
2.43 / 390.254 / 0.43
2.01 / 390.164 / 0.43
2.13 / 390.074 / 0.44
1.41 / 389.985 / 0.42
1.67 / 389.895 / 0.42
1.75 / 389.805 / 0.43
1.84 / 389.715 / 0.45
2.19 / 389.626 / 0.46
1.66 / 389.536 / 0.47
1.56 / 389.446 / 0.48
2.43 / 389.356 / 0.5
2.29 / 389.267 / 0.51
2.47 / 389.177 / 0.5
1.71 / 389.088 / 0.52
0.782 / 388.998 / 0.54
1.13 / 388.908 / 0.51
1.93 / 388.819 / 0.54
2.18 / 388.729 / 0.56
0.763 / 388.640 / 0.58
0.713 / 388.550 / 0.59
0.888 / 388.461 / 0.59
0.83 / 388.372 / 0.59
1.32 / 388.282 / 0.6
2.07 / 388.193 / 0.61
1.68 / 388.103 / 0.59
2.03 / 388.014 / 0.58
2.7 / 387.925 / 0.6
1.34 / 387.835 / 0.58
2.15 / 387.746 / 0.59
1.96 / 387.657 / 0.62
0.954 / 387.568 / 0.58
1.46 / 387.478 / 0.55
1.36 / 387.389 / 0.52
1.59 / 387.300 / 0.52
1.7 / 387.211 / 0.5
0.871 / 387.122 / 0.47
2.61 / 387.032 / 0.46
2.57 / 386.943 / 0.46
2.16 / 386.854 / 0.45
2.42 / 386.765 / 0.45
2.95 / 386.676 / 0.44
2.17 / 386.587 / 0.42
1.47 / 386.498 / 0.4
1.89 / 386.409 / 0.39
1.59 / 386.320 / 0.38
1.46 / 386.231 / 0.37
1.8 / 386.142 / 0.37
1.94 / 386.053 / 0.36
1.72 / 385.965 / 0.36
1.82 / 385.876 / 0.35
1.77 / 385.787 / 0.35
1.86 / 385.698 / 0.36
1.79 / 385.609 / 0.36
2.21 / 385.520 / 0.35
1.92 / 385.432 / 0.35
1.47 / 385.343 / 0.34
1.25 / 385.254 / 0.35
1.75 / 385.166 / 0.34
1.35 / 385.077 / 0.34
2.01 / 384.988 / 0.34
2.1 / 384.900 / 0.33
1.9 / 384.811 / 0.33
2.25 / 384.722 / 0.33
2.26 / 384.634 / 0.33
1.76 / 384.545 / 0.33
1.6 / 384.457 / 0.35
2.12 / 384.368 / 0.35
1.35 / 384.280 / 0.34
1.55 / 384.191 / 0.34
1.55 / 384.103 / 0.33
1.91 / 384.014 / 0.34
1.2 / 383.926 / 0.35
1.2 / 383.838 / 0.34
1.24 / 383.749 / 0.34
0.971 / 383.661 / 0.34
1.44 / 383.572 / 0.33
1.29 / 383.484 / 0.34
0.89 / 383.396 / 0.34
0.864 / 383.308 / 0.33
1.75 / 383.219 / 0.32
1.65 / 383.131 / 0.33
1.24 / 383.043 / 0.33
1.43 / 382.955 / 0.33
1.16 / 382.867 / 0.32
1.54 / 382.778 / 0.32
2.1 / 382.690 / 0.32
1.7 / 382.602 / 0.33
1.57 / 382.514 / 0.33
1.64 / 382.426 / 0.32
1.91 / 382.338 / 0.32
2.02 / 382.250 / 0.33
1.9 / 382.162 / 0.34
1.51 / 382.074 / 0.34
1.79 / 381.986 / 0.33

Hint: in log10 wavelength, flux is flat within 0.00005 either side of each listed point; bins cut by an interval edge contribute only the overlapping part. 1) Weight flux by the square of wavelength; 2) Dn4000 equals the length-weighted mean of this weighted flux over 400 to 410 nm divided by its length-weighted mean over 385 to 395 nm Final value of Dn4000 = 1.36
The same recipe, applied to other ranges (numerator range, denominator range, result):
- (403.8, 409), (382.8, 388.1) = 1.48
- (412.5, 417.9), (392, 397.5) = 1.53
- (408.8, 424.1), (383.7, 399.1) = 1.42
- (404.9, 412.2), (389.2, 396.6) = 1.30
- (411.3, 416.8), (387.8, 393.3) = 1.38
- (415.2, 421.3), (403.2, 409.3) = 1.06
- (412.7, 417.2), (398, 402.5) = 1.09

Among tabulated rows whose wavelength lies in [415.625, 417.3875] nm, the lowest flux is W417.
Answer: 1.82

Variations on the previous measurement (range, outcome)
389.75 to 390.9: 0.973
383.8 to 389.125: 0.713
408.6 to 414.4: 1.64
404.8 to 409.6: 1.58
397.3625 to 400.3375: 1.13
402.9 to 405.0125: 1.67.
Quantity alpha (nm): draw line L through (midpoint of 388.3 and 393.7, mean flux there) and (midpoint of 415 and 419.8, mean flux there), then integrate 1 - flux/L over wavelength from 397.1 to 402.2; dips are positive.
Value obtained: -0.43 nm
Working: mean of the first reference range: 1.74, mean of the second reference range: 2.27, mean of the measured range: 2.08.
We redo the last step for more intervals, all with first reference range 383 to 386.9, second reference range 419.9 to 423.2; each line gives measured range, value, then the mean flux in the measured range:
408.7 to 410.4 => 0.03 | 2.04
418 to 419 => 0.03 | 2.15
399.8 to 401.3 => -0.26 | 2.28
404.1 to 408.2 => -0.44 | 2.25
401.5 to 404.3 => -0.44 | 2.29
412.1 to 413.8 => -0.11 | 2.27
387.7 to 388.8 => 0.12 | 1.56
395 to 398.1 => 0.42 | 1.63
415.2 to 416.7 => -0.06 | 2.26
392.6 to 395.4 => 0.32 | 1.63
